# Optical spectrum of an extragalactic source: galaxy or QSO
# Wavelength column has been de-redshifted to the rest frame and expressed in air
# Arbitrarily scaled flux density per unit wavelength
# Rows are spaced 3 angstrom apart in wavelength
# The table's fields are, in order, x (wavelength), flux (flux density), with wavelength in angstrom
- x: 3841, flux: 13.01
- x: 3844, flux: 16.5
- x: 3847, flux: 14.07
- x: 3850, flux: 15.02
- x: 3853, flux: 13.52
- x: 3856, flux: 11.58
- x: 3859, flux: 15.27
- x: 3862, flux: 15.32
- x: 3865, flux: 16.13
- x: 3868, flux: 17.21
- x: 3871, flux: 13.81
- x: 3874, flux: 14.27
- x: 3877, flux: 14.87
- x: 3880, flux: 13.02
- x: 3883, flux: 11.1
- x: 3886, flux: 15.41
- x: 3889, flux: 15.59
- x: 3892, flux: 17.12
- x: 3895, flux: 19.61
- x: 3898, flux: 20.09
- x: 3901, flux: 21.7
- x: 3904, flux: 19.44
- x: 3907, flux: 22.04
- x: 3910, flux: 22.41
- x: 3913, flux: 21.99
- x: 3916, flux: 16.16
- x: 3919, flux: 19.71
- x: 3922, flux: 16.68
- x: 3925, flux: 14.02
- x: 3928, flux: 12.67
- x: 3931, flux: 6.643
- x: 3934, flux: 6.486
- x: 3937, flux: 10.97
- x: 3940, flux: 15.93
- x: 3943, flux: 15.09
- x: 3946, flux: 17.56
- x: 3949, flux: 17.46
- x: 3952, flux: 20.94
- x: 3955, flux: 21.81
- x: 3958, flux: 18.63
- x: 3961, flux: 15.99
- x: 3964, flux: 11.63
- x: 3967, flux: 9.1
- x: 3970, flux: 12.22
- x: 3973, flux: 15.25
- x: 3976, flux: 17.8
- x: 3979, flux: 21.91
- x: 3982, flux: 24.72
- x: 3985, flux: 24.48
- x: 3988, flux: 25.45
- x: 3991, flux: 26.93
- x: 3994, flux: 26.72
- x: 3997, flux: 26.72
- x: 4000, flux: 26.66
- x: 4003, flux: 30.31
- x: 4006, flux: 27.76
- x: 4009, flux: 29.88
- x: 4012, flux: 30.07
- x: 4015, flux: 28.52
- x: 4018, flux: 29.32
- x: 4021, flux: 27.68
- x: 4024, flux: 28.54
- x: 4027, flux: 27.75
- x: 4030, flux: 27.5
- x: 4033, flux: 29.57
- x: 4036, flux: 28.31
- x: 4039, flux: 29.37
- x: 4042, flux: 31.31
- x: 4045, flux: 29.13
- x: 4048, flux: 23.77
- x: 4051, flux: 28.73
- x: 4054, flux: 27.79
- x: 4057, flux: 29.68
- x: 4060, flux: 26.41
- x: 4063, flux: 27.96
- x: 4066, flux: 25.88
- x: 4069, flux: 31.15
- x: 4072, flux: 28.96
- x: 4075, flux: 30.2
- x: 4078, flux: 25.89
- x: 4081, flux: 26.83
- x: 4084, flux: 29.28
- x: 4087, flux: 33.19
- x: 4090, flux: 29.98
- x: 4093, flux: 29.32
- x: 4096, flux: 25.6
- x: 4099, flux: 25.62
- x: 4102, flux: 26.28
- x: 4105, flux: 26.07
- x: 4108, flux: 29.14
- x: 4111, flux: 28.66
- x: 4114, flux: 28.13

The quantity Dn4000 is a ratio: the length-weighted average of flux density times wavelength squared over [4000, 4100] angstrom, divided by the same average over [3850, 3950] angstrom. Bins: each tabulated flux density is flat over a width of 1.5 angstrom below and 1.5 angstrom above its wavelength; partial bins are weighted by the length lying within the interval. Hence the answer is 1.95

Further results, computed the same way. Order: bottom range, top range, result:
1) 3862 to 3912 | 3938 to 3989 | 1.08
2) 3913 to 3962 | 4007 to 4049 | 1.92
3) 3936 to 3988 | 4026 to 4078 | 1.70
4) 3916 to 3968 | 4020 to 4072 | 2.00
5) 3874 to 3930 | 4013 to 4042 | 1.77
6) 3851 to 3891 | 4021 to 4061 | 2.14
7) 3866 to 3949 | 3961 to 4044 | 1.63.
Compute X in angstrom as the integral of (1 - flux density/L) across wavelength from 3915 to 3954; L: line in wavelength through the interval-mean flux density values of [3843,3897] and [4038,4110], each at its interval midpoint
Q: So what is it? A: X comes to 9.1 angstrom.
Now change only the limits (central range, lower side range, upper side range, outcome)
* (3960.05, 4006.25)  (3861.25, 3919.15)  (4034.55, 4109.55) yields 3.5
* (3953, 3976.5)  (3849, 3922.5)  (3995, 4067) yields 7.8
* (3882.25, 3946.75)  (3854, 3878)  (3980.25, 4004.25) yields 8.8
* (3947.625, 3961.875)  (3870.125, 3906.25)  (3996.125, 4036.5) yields 2.3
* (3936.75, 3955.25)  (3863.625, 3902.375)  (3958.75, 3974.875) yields -4.4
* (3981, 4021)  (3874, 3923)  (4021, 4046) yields -2.0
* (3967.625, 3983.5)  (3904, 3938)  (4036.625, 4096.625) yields 2.1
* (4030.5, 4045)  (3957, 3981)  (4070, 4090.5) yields -3.3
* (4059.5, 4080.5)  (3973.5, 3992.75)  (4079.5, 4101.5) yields -0.5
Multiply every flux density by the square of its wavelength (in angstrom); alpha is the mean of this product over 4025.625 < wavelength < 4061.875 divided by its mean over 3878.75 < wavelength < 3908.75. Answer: 1.73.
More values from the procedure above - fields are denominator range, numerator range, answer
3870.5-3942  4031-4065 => 1.91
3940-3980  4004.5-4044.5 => 1.81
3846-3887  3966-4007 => 1.69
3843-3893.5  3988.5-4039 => 2.07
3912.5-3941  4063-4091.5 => 2.26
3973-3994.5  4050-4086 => 1.27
